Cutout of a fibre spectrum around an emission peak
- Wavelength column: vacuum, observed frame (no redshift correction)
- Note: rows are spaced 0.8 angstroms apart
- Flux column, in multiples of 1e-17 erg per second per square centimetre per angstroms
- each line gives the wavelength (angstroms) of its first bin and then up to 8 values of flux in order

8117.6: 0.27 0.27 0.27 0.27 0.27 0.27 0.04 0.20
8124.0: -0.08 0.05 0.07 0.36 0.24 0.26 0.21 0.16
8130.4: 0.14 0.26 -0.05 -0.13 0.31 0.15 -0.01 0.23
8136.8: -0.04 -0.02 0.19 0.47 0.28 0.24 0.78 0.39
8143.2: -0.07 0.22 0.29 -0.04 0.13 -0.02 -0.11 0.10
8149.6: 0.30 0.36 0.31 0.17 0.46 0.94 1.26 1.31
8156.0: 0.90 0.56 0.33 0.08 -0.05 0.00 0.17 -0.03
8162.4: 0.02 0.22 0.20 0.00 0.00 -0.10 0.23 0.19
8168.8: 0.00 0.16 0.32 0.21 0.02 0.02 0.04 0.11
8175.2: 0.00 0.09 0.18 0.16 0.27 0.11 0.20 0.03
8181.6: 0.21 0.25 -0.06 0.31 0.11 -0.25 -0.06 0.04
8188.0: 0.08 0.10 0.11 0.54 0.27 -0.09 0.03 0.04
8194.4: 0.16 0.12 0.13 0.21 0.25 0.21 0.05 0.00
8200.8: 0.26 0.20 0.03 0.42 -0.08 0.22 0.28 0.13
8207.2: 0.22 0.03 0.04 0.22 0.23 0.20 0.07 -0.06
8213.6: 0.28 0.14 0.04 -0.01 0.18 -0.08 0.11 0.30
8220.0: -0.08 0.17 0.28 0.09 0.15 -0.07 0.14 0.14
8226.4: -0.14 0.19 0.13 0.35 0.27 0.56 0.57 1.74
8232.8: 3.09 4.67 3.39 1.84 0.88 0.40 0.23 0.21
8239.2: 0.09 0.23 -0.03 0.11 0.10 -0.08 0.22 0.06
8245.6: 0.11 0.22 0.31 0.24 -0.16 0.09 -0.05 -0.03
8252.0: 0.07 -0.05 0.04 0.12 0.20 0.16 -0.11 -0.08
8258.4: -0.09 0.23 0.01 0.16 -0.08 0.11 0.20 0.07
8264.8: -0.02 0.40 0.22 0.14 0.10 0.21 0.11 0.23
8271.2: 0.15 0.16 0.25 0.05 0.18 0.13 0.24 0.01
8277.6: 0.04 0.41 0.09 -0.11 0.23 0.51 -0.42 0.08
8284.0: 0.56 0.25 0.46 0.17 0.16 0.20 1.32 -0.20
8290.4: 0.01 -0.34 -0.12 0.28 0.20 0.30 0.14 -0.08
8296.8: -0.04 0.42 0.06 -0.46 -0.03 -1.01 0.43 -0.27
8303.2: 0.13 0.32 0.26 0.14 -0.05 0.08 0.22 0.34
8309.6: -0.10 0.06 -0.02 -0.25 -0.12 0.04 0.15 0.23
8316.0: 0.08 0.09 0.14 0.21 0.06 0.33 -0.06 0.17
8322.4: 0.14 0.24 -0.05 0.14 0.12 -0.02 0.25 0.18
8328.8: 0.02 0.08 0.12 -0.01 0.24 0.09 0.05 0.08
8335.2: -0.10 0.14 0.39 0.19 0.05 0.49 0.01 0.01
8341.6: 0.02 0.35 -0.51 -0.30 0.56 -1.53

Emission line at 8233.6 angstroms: [O III]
